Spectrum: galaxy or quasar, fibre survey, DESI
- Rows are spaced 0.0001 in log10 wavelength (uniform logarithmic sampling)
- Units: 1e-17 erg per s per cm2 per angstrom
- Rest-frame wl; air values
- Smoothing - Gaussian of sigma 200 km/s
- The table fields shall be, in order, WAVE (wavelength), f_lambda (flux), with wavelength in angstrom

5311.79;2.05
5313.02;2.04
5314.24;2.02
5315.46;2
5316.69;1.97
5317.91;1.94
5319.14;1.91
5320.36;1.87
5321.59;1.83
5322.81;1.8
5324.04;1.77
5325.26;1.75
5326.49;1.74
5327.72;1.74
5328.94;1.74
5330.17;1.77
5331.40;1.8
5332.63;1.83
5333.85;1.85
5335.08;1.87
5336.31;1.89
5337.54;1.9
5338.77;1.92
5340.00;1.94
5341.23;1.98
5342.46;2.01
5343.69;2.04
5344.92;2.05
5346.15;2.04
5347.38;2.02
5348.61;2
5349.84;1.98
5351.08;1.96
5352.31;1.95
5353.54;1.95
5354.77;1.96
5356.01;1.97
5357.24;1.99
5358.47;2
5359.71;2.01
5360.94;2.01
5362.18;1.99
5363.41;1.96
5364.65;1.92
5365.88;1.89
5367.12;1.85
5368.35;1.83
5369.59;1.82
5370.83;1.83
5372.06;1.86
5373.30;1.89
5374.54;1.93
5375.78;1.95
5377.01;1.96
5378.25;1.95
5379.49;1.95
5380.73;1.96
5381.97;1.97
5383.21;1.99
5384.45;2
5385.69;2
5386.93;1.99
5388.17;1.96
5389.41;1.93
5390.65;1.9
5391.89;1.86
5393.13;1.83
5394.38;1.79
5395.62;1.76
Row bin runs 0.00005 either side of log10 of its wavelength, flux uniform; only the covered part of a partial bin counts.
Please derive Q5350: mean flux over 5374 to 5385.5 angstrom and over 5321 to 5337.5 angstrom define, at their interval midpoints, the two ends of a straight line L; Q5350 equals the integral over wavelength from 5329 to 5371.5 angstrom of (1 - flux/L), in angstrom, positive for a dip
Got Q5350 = -1.4 angstrom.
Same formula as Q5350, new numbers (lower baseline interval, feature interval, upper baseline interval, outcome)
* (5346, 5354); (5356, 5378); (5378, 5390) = 0.6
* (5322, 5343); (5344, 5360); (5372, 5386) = -0.9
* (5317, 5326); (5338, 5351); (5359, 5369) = -0.7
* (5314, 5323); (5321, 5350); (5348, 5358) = 0.9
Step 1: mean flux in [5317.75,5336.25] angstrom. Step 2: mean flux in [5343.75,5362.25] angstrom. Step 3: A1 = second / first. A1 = 1.10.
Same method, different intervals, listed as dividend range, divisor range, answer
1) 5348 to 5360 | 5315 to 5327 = 1.06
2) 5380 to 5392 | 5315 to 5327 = 1.06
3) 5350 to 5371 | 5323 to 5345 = 1.04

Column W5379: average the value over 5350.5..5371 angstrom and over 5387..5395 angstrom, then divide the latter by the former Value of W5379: 1.0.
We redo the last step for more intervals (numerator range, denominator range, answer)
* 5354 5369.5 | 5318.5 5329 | 1.08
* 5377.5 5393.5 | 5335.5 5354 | 0.99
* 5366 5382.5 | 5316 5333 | 1.05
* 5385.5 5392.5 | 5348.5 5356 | 0.99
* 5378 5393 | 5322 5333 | 1.10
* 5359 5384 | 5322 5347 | 1.03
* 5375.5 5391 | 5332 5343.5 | 1.03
